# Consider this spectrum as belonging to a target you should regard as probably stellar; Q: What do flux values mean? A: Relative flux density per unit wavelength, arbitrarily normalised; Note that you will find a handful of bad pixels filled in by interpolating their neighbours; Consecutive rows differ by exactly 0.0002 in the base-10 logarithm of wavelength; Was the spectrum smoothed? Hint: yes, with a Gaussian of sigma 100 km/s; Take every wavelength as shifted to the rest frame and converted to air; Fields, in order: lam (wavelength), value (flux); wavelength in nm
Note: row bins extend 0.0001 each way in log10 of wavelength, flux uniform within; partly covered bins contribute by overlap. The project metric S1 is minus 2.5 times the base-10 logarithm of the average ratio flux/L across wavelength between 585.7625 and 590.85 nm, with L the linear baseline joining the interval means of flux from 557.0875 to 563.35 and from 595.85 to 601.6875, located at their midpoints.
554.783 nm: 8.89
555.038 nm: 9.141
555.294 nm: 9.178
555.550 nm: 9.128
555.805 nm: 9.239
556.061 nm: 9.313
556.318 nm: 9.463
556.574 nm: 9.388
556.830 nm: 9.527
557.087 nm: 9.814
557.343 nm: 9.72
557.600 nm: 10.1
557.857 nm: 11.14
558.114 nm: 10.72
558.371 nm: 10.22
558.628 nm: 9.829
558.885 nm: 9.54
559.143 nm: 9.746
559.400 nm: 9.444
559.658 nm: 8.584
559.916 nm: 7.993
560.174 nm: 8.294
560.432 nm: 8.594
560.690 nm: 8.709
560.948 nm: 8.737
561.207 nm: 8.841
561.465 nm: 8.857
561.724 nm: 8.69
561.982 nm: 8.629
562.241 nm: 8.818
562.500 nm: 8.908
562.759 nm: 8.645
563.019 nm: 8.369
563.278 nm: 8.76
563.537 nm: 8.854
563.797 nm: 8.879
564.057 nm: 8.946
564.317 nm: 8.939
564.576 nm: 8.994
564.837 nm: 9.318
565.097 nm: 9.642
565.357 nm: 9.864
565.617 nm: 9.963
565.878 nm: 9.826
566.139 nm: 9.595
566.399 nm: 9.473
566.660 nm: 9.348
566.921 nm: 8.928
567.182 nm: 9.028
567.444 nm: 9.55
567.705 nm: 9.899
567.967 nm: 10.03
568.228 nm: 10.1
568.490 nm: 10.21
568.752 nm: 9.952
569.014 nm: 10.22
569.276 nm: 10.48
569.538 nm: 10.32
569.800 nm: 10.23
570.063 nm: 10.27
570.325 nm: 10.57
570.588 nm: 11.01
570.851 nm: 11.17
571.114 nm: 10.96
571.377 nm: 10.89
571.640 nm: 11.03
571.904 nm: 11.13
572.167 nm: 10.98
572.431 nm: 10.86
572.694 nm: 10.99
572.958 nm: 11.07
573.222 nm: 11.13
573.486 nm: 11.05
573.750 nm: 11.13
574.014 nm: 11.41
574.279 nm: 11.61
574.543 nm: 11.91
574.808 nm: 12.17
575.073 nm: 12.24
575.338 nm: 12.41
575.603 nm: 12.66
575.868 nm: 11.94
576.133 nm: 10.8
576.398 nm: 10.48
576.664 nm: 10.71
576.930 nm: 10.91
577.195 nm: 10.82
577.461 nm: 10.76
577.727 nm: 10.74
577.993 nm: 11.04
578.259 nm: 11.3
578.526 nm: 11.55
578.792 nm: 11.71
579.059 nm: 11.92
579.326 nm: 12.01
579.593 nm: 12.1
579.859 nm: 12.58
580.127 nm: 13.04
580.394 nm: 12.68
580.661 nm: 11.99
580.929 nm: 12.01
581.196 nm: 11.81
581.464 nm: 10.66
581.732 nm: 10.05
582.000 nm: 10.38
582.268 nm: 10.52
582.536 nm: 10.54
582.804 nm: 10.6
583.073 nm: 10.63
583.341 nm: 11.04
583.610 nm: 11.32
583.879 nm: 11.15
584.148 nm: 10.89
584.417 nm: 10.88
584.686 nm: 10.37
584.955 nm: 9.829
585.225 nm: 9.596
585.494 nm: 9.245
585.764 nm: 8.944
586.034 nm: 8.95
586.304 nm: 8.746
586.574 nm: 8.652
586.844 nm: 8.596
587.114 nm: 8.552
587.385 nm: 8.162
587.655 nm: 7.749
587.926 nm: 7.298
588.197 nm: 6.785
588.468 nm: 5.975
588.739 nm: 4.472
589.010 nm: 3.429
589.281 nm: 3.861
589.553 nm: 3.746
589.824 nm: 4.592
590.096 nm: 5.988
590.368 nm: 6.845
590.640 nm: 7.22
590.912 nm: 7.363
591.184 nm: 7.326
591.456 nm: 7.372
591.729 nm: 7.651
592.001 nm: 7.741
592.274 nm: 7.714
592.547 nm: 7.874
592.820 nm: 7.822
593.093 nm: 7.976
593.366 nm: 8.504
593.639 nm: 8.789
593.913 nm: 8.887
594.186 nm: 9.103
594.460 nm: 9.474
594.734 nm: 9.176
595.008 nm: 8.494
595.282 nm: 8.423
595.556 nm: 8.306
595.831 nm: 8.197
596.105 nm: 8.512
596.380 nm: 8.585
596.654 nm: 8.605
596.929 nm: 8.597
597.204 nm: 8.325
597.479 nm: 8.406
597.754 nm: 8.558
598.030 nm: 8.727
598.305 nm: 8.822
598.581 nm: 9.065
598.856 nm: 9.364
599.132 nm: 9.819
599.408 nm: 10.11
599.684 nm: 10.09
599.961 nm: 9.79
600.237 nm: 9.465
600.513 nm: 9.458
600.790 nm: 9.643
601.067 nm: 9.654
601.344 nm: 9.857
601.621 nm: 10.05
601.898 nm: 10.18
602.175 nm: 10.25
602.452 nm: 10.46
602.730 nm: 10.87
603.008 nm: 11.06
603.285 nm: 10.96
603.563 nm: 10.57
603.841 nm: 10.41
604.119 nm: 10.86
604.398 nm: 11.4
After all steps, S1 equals 0.34 mag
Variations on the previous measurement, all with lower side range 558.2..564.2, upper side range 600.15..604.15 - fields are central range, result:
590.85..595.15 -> 0.208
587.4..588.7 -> 0.383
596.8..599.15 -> 0.150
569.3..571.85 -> -0.163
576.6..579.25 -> -0.181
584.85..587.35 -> 0.088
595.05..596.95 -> 0.187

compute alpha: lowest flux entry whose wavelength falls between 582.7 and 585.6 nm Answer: 9.245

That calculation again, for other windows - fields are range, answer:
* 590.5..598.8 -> 7.22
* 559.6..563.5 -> 7.993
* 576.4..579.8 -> 10.71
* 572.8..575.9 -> 11.05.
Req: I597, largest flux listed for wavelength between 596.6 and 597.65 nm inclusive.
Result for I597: 8.605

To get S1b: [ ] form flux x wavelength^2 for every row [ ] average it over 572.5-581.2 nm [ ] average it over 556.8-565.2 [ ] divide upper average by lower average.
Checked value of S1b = 1.34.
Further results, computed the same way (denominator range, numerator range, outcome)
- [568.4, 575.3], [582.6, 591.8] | 0.77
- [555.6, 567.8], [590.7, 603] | 1.09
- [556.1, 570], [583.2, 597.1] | 0.95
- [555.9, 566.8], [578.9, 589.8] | 1.11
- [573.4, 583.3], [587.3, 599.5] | 0.71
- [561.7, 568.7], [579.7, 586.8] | 1.22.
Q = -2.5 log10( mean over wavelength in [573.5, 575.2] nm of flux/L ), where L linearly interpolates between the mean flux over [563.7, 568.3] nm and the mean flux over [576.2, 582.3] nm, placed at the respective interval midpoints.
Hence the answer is -0.10 mag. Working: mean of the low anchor 9.46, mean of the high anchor 11.4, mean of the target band 11.7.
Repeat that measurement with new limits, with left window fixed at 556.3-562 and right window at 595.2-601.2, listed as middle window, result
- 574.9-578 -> -0.22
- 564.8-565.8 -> -0.05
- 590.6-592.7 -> 0.20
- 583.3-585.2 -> -0.17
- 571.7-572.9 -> -0.19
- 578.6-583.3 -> -0.24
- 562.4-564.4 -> 0.06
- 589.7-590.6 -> 0.46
